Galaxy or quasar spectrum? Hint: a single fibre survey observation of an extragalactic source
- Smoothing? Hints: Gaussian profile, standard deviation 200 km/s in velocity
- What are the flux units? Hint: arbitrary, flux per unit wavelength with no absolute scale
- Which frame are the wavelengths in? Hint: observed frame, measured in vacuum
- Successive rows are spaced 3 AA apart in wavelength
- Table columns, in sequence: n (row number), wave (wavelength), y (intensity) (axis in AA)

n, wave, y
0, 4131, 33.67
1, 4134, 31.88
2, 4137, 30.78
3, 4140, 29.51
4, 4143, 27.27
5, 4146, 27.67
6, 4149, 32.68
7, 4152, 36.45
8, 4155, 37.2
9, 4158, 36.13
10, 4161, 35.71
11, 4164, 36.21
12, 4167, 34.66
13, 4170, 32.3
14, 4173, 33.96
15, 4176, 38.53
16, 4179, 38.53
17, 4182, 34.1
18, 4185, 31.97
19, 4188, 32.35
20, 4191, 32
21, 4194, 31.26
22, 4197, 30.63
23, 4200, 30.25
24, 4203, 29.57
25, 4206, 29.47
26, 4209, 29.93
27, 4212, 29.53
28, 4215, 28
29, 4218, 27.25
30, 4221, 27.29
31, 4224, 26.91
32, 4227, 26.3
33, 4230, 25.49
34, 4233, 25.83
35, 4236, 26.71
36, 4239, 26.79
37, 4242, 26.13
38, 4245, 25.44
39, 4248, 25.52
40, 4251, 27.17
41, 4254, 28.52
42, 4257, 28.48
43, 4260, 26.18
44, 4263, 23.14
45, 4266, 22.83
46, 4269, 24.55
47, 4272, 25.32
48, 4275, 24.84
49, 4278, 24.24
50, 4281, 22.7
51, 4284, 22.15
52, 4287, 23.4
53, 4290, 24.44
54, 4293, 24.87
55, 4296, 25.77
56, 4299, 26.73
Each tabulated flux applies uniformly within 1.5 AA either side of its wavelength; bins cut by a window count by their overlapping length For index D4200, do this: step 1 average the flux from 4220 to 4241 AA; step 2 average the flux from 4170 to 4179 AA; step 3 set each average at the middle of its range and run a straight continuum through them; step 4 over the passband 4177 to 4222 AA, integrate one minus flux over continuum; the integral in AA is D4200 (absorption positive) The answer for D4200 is 1.2 AA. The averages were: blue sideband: 36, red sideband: 26.4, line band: 30.9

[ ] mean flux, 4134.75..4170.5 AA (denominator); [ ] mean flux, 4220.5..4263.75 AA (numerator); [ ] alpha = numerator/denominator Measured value 0.80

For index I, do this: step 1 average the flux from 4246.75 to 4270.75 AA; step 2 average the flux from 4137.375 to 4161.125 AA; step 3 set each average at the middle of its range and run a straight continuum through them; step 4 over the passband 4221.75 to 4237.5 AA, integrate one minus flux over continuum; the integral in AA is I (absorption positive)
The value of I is 0.7 AA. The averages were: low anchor 32.6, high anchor 25.8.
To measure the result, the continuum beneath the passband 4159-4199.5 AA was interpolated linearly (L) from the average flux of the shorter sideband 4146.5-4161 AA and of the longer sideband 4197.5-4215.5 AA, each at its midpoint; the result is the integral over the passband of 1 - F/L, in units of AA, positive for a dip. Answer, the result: -1.9 AA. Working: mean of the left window 35.1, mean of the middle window 33.9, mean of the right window 29.6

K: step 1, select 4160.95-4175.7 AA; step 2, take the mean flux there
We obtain 34.8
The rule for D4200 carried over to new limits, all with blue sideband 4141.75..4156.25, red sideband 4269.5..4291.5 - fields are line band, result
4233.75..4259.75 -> -0.8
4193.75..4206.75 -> -0.5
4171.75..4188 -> -2.6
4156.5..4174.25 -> -2.1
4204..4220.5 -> -0.3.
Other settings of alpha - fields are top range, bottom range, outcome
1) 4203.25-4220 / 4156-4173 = 0.82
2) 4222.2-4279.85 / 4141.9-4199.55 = 0.77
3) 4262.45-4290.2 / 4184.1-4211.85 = 0.77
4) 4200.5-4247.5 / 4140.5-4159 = 0.84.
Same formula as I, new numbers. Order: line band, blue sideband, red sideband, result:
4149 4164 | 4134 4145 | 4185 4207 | -3.0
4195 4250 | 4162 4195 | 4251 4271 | 3.8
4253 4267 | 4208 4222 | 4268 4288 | -0.4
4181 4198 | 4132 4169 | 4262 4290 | -1.1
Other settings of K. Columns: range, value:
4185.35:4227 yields 29.5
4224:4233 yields 26.1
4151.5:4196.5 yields 34.6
